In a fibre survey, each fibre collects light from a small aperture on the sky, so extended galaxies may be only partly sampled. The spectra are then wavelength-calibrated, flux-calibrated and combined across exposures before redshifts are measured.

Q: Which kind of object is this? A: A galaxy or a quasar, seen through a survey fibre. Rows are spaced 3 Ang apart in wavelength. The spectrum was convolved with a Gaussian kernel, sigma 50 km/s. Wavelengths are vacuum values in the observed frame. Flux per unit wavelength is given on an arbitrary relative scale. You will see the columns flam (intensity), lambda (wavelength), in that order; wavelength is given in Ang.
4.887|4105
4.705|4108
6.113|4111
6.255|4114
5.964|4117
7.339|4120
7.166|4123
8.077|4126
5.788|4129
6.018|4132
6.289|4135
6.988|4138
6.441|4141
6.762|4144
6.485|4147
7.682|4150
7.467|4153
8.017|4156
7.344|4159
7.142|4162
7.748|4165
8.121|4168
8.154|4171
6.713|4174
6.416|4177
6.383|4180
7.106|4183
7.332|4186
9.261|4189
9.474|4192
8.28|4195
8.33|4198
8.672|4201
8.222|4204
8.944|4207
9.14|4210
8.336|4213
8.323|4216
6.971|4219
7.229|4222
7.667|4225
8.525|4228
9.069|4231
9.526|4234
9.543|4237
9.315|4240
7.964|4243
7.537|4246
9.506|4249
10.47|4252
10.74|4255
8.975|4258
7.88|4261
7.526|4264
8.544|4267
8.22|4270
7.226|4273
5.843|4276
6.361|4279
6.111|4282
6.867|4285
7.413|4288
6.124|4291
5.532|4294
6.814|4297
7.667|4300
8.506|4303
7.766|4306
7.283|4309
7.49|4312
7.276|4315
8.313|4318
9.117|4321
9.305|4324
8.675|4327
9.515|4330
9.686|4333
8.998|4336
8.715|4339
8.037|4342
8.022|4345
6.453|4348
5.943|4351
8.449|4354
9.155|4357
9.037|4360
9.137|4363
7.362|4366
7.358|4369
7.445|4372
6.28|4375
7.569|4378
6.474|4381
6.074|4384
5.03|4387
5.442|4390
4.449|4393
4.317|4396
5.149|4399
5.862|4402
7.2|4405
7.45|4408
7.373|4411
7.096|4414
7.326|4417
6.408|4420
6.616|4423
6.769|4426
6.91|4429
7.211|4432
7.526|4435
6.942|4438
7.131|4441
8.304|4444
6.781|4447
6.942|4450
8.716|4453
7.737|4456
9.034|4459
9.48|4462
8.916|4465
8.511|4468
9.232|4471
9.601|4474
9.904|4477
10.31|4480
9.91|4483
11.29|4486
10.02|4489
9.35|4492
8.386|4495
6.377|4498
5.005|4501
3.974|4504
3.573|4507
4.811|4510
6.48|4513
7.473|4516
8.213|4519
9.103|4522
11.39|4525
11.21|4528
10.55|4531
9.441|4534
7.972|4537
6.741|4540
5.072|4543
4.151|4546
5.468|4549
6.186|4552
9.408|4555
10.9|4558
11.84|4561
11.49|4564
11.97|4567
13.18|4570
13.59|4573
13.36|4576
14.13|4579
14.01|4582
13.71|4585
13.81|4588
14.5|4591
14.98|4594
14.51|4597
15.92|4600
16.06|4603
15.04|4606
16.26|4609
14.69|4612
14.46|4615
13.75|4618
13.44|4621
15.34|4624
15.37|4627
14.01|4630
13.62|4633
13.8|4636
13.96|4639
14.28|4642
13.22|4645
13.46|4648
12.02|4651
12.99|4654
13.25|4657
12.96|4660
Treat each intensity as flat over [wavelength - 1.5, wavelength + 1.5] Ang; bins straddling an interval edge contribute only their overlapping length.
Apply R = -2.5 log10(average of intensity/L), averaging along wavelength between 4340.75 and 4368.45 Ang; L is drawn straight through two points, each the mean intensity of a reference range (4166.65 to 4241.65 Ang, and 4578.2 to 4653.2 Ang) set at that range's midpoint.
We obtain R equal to 0.30 mag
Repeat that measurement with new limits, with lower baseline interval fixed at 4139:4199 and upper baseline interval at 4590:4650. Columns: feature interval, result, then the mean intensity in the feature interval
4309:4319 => 0.27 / 7.6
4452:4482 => 0.31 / 9.16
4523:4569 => 0.43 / 8.97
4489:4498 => 0.40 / 8.64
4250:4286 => 0.14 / 7.93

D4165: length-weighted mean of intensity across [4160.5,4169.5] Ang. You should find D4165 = 7.67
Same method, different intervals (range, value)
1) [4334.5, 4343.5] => 8.58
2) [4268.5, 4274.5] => 7.72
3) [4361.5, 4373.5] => 7.83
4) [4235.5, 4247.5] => 8.59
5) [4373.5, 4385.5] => 6.6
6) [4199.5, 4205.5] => 8.45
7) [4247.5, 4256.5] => 10.2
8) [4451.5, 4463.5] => 8.74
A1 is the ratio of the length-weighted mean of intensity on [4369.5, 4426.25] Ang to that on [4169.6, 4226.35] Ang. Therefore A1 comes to 0.80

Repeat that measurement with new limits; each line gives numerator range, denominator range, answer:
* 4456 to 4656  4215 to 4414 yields 1.43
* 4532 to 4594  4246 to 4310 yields 1.39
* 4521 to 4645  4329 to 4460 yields 1.70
